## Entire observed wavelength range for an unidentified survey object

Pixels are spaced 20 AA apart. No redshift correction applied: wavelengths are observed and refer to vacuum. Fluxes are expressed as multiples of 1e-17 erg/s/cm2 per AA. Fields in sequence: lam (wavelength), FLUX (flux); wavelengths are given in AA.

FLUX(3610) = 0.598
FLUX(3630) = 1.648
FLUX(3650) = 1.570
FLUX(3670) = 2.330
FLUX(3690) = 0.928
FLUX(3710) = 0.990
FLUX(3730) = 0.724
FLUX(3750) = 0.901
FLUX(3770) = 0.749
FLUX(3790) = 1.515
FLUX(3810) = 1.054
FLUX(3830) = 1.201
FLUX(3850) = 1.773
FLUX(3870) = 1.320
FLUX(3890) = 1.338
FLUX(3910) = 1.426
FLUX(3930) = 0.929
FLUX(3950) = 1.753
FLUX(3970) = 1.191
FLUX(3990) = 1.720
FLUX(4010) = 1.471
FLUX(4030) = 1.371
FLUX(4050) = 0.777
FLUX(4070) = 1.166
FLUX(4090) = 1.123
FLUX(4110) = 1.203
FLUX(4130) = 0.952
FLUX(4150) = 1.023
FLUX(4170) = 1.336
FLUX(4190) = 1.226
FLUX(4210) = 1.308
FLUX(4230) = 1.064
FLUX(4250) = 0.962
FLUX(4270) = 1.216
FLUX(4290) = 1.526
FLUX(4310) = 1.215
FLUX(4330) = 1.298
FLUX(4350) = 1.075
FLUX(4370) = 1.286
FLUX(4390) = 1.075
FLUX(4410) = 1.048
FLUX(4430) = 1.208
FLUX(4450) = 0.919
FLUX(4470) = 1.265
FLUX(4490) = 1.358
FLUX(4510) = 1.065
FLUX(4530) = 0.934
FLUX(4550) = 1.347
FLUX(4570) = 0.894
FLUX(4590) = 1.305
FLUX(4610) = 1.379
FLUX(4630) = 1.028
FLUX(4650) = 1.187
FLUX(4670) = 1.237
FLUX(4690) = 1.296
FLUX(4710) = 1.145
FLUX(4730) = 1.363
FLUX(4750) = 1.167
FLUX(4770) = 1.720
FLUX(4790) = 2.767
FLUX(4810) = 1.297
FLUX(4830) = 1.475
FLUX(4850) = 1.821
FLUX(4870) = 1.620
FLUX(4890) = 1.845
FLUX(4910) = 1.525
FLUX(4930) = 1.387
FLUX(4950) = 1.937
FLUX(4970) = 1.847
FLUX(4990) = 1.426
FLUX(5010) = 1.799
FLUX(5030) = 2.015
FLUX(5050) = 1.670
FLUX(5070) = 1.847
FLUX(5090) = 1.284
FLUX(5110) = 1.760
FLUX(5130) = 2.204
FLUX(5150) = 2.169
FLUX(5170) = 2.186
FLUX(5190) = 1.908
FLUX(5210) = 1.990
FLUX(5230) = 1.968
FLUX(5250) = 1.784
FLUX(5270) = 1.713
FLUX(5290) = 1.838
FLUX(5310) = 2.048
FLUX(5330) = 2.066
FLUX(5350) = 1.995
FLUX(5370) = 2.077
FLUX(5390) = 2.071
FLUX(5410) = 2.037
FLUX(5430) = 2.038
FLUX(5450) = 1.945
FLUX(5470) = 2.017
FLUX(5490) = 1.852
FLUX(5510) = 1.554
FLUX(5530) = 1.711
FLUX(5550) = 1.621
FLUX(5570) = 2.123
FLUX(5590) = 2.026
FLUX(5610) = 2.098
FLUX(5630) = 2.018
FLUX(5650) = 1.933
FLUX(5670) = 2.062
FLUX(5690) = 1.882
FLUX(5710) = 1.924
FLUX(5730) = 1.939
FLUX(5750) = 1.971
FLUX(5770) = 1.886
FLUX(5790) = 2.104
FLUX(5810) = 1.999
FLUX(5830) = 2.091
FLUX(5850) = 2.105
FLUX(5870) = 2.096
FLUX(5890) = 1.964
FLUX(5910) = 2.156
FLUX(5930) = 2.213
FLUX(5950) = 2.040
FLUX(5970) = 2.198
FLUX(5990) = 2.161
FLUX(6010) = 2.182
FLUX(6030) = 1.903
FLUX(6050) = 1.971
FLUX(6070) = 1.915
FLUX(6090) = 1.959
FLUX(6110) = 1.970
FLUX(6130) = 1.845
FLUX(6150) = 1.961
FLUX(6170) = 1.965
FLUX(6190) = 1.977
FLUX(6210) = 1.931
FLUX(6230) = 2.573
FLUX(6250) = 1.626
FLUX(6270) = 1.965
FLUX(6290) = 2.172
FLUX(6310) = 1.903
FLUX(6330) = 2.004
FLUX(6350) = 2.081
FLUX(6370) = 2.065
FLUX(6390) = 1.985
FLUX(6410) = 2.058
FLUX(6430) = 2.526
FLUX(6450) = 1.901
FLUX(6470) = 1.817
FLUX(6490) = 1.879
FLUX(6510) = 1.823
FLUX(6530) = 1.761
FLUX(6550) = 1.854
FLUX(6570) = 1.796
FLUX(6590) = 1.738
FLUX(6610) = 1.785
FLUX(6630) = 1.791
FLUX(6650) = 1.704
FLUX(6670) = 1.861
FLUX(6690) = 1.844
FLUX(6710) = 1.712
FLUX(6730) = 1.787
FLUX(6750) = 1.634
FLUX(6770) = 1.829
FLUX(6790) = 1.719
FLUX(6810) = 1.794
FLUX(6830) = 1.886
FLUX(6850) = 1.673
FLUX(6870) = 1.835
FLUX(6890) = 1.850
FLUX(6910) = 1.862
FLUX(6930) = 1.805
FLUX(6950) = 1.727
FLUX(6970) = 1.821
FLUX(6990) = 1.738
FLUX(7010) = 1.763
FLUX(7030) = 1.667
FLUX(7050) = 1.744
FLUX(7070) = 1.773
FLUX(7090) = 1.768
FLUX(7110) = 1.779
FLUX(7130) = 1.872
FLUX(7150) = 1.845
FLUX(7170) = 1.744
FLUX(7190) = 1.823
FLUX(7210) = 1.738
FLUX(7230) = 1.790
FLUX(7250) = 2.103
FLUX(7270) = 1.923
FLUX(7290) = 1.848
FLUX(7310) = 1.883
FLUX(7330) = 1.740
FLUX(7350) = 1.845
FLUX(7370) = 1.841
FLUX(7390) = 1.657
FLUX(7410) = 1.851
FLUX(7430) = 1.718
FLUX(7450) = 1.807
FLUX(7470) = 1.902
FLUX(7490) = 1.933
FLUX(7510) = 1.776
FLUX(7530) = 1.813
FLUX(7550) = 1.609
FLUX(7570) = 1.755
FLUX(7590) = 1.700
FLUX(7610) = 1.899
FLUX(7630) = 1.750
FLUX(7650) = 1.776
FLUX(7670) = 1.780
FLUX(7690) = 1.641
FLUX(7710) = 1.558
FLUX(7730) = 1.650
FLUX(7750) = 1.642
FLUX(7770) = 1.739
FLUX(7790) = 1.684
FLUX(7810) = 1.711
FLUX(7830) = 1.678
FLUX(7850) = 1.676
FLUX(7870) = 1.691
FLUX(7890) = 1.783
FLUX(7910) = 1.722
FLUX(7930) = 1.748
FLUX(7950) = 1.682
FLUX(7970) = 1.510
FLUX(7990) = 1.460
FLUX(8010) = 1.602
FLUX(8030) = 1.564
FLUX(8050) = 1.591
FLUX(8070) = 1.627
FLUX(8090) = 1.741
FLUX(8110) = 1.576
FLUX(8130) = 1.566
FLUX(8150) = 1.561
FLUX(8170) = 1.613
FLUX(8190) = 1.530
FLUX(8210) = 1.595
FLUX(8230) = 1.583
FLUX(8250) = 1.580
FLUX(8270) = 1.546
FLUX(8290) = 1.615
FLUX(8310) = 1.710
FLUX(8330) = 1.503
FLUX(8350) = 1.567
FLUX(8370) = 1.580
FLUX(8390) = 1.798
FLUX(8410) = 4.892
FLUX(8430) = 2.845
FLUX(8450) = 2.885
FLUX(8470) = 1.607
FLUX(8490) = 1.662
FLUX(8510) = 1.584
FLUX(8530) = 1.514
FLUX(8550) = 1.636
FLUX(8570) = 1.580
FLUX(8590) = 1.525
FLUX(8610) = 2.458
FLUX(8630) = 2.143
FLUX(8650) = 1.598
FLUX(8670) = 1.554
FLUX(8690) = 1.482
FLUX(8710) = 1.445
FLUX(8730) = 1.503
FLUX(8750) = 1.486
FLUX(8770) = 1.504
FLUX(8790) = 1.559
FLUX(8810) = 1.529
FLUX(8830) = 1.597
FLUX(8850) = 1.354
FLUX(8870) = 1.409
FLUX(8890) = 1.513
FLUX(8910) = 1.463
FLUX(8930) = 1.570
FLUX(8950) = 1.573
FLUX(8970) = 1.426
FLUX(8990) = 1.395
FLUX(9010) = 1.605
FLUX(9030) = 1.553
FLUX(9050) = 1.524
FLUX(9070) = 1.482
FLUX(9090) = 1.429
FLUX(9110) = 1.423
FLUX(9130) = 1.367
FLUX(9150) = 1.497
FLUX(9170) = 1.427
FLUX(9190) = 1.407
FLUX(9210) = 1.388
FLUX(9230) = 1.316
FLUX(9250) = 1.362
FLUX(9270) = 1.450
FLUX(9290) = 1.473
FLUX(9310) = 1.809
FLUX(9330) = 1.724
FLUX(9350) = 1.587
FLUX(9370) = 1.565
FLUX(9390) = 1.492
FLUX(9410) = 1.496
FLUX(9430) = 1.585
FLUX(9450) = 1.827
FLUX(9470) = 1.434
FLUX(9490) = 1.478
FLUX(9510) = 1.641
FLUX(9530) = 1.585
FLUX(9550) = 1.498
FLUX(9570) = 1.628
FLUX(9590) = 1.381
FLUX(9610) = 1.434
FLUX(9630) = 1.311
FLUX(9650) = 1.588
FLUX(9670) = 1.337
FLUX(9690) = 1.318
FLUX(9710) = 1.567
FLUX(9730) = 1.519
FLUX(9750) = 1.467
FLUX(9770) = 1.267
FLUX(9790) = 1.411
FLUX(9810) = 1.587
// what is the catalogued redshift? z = 0.28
